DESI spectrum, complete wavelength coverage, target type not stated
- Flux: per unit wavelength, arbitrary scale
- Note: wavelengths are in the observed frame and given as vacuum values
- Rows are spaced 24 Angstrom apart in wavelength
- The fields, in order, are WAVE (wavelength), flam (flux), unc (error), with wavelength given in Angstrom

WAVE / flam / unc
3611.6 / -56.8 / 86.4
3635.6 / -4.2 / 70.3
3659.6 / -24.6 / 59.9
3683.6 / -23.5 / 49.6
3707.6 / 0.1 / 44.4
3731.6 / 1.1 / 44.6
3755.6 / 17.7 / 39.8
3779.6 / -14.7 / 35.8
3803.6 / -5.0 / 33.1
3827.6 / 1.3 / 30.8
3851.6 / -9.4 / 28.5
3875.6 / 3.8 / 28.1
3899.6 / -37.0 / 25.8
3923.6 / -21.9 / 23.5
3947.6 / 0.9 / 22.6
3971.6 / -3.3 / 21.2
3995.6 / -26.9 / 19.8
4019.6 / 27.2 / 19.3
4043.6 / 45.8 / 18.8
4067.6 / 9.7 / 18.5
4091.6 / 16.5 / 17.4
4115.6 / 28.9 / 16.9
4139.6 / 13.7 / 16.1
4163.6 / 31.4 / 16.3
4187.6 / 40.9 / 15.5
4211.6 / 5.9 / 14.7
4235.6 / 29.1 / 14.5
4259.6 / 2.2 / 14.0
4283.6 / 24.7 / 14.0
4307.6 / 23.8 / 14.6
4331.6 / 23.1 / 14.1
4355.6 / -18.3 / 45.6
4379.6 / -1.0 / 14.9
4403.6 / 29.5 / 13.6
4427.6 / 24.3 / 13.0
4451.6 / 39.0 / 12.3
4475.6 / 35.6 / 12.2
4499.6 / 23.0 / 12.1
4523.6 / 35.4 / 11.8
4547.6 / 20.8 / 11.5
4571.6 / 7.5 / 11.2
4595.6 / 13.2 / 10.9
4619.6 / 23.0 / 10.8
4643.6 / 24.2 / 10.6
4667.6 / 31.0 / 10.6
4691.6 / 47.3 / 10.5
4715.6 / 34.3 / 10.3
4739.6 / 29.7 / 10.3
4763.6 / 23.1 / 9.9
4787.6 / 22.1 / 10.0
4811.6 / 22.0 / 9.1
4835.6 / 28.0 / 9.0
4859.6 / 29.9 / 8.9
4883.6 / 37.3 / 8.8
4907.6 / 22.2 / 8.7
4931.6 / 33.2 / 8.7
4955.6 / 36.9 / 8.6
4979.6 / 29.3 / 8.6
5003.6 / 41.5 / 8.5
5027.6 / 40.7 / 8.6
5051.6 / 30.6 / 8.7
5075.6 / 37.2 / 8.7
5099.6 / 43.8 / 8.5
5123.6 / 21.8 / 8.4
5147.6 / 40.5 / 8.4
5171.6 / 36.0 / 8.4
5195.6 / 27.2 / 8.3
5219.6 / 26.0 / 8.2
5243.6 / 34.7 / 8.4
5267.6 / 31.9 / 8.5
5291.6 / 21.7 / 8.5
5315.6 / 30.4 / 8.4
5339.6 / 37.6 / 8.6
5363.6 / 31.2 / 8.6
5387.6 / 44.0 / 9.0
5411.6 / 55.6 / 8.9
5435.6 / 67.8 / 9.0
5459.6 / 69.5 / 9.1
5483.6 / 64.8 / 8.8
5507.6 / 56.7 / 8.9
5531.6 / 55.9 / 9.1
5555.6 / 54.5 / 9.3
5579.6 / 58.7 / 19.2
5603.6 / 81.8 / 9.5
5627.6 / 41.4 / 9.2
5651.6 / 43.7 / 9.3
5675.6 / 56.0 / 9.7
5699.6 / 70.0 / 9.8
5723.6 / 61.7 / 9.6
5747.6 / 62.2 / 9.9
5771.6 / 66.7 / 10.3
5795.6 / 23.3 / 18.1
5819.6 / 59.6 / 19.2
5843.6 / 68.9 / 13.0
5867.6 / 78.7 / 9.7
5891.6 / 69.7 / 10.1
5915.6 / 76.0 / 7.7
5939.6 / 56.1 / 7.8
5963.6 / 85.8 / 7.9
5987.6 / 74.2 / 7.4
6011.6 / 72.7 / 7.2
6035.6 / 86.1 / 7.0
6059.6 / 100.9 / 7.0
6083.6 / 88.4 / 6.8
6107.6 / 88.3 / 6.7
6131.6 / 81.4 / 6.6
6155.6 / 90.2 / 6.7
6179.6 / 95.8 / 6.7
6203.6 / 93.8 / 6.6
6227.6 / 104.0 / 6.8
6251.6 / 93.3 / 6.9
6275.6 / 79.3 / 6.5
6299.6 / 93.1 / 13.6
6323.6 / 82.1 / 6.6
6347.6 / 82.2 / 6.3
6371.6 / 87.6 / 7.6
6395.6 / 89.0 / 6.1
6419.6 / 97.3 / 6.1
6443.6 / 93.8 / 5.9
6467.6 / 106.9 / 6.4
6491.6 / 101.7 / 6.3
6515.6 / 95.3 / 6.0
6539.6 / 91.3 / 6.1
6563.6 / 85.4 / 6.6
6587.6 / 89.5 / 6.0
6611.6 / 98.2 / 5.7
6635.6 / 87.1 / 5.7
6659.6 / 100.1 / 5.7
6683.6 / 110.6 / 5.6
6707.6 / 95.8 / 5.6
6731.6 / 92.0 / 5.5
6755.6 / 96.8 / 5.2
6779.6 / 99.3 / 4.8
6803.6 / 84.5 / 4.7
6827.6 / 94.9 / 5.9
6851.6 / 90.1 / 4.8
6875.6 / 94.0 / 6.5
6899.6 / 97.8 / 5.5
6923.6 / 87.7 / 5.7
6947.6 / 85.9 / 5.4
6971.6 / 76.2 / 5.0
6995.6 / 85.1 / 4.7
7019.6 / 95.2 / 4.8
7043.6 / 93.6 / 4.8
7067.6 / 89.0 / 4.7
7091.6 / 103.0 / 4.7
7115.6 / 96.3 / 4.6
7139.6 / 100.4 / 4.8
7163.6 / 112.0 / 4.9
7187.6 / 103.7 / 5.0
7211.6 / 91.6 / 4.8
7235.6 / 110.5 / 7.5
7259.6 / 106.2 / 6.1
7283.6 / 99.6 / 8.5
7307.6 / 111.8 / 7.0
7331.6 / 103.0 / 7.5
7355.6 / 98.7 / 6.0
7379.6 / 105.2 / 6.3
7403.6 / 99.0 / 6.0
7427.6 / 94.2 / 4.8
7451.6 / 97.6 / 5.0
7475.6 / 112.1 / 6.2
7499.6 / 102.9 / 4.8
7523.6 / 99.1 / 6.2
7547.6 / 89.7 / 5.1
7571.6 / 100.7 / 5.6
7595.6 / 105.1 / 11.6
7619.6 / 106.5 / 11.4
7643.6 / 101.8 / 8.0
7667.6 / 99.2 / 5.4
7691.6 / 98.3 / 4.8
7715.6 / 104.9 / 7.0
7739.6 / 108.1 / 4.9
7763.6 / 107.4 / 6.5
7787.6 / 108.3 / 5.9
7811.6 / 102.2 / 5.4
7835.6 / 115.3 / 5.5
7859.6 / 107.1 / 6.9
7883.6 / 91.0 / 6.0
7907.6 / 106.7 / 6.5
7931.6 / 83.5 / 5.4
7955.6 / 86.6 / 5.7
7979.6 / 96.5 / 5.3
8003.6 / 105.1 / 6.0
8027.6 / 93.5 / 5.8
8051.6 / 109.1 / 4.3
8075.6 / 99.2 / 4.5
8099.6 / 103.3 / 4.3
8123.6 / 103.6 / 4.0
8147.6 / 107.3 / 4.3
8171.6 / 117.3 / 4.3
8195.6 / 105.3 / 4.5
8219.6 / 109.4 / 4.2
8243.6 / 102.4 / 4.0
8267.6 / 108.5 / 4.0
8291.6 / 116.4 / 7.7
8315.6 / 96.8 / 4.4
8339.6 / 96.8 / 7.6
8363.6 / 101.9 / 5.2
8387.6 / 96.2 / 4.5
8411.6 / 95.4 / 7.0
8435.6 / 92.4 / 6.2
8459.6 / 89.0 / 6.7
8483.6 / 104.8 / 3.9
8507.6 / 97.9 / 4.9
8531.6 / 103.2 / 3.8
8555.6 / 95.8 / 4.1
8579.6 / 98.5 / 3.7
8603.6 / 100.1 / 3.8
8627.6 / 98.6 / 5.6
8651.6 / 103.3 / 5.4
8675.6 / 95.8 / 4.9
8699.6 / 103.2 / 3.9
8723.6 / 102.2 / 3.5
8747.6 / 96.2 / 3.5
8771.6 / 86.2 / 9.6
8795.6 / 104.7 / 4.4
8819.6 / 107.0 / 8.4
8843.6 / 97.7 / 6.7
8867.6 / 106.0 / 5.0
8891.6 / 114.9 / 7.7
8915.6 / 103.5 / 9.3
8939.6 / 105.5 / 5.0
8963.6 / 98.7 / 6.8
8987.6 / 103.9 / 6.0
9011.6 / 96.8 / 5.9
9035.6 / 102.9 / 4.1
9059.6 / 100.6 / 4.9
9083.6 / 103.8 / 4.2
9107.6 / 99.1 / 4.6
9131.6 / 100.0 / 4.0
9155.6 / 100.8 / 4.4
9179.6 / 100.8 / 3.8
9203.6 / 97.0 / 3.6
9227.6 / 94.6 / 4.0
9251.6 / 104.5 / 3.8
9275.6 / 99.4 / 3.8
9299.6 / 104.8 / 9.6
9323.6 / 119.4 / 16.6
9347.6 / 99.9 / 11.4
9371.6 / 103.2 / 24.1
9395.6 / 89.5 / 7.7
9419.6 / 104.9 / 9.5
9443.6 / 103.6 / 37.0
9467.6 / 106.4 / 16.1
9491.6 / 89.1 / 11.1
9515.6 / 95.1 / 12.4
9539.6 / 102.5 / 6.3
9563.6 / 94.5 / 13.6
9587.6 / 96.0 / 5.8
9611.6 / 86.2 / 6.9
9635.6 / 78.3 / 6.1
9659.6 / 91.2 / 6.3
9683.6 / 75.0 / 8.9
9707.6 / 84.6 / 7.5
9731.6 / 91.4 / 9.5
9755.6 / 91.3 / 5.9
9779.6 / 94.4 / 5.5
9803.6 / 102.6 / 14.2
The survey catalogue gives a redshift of 0.35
